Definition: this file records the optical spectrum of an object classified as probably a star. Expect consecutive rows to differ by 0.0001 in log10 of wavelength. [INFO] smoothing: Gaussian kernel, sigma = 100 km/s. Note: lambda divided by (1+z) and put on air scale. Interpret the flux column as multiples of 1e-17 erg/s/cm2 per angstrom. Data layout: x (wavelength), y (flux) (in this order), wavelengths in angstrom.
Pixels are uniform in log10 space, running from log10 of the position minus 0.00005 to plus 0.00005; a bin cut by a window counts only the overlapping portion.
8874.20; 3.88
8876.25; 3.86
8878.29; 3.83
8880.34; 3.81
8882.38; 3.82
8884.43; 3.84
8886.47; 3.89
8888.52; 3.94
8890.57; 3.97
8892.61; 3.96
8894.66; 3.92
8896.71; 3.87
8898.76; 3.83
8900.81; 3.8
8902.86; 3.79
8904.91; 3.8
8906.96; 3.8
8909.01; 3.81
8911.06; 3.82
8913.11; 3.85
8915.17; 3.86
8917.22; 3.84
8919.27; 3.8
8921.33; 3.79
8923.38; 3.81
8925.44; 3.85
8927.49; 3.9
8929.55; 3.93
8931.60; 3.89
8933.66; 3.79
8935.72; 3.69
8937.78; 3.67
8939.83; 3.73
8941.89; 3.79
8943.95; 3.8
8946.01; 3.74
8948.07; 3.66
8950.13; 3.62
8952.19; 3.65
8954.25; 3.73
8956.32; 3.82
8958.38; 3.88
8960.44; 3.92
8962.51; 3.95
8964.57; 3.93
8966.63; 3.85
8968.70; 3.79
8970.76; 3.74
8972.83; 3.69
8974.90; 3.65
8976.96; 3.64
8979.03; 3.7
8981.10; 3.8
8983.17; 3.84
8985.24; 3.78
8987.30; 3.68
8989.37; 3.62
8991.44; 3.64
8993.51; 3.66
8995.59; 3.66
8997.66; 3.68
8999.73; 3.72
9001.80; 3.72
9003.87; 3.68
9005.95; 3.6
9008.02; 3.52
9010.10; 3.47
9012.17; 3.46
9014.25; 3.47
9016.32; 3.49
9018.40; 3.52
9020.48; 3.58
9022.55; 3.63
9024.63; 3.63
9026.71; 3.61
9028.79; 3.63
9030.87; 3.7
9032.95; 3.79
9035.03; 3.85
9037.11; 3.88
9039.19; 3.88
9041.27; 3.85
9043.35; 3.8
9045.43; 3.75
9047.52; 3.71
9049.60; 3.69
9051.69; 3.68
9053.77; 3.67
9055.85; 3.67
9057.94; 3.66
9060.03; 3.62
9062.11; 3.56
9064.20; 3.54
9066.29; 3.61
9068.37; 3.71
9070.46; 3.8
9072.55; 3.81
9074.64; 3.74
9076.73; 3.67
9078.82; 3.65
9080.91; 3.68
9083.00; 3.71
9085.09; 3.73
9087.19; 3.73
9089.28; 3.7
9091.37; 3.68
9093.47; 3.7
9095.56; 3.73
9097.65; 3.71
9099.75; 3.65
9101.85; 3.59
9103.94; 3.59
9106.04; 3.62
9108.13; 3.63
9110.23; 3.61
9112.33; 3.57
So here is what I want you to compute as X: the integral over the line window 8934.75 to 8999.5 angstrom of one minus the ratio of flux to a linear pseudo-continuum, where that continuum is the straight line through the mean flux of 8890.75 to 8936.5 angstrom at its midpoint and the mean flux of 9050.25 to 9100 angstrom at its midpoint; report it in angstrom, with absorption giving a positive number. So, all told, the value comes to 0.8 angstrom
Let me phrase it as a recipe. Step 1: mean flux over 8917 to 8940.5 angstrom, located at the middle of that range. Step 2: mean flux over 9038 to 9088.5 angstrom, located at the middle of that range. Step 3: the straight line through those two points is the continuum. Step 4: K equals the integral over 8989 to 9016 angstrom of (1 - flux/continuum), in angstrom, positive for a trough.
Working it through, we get 1.06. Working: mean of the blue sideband 3.81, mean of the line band 3.6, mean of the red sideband 3.71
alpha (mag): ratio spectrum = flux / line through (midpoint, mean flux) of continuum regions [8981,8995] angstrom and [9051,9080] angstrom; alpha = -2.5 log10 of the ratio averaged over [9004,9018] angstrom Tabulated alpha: 0.06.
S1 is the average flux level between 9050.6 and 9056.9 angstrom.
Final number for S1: 3.67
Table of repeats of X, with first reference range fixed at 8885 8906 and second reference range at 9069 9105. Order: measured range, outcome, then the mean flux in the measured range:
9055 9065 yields 0.3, 3.61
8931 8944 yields 0.3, 3.76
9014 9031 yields 0.8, 3.58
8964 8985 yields 0.2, 3.76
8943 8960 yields 0.4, 3.74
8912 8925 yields 0.1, 3.82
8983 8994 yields 0.3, 3.7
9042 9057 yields 0.1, 3.71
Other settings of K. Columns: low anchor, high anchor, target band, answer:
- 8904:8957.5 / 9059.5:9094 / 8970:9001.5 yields 0.4 angstrom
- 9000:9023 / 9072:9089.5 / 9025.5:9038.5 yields -0.5 angstrom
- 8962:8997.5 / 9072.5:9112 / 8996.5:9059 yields 0.7 angstrom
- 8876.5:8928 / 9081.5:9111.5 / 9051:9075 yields 0.2 angstrom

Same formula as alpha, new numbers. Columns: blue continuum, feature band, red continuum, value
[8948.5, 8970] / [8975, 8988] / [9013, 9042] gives 0.01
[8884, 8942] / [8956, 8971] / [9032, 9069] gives -0.02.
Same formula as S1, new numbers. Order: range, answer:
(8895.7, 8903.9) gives 3.82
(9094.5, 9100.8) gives 3.7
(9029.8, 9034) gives 3.74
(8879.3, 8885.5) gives 3.82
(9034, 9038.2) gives 3.87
